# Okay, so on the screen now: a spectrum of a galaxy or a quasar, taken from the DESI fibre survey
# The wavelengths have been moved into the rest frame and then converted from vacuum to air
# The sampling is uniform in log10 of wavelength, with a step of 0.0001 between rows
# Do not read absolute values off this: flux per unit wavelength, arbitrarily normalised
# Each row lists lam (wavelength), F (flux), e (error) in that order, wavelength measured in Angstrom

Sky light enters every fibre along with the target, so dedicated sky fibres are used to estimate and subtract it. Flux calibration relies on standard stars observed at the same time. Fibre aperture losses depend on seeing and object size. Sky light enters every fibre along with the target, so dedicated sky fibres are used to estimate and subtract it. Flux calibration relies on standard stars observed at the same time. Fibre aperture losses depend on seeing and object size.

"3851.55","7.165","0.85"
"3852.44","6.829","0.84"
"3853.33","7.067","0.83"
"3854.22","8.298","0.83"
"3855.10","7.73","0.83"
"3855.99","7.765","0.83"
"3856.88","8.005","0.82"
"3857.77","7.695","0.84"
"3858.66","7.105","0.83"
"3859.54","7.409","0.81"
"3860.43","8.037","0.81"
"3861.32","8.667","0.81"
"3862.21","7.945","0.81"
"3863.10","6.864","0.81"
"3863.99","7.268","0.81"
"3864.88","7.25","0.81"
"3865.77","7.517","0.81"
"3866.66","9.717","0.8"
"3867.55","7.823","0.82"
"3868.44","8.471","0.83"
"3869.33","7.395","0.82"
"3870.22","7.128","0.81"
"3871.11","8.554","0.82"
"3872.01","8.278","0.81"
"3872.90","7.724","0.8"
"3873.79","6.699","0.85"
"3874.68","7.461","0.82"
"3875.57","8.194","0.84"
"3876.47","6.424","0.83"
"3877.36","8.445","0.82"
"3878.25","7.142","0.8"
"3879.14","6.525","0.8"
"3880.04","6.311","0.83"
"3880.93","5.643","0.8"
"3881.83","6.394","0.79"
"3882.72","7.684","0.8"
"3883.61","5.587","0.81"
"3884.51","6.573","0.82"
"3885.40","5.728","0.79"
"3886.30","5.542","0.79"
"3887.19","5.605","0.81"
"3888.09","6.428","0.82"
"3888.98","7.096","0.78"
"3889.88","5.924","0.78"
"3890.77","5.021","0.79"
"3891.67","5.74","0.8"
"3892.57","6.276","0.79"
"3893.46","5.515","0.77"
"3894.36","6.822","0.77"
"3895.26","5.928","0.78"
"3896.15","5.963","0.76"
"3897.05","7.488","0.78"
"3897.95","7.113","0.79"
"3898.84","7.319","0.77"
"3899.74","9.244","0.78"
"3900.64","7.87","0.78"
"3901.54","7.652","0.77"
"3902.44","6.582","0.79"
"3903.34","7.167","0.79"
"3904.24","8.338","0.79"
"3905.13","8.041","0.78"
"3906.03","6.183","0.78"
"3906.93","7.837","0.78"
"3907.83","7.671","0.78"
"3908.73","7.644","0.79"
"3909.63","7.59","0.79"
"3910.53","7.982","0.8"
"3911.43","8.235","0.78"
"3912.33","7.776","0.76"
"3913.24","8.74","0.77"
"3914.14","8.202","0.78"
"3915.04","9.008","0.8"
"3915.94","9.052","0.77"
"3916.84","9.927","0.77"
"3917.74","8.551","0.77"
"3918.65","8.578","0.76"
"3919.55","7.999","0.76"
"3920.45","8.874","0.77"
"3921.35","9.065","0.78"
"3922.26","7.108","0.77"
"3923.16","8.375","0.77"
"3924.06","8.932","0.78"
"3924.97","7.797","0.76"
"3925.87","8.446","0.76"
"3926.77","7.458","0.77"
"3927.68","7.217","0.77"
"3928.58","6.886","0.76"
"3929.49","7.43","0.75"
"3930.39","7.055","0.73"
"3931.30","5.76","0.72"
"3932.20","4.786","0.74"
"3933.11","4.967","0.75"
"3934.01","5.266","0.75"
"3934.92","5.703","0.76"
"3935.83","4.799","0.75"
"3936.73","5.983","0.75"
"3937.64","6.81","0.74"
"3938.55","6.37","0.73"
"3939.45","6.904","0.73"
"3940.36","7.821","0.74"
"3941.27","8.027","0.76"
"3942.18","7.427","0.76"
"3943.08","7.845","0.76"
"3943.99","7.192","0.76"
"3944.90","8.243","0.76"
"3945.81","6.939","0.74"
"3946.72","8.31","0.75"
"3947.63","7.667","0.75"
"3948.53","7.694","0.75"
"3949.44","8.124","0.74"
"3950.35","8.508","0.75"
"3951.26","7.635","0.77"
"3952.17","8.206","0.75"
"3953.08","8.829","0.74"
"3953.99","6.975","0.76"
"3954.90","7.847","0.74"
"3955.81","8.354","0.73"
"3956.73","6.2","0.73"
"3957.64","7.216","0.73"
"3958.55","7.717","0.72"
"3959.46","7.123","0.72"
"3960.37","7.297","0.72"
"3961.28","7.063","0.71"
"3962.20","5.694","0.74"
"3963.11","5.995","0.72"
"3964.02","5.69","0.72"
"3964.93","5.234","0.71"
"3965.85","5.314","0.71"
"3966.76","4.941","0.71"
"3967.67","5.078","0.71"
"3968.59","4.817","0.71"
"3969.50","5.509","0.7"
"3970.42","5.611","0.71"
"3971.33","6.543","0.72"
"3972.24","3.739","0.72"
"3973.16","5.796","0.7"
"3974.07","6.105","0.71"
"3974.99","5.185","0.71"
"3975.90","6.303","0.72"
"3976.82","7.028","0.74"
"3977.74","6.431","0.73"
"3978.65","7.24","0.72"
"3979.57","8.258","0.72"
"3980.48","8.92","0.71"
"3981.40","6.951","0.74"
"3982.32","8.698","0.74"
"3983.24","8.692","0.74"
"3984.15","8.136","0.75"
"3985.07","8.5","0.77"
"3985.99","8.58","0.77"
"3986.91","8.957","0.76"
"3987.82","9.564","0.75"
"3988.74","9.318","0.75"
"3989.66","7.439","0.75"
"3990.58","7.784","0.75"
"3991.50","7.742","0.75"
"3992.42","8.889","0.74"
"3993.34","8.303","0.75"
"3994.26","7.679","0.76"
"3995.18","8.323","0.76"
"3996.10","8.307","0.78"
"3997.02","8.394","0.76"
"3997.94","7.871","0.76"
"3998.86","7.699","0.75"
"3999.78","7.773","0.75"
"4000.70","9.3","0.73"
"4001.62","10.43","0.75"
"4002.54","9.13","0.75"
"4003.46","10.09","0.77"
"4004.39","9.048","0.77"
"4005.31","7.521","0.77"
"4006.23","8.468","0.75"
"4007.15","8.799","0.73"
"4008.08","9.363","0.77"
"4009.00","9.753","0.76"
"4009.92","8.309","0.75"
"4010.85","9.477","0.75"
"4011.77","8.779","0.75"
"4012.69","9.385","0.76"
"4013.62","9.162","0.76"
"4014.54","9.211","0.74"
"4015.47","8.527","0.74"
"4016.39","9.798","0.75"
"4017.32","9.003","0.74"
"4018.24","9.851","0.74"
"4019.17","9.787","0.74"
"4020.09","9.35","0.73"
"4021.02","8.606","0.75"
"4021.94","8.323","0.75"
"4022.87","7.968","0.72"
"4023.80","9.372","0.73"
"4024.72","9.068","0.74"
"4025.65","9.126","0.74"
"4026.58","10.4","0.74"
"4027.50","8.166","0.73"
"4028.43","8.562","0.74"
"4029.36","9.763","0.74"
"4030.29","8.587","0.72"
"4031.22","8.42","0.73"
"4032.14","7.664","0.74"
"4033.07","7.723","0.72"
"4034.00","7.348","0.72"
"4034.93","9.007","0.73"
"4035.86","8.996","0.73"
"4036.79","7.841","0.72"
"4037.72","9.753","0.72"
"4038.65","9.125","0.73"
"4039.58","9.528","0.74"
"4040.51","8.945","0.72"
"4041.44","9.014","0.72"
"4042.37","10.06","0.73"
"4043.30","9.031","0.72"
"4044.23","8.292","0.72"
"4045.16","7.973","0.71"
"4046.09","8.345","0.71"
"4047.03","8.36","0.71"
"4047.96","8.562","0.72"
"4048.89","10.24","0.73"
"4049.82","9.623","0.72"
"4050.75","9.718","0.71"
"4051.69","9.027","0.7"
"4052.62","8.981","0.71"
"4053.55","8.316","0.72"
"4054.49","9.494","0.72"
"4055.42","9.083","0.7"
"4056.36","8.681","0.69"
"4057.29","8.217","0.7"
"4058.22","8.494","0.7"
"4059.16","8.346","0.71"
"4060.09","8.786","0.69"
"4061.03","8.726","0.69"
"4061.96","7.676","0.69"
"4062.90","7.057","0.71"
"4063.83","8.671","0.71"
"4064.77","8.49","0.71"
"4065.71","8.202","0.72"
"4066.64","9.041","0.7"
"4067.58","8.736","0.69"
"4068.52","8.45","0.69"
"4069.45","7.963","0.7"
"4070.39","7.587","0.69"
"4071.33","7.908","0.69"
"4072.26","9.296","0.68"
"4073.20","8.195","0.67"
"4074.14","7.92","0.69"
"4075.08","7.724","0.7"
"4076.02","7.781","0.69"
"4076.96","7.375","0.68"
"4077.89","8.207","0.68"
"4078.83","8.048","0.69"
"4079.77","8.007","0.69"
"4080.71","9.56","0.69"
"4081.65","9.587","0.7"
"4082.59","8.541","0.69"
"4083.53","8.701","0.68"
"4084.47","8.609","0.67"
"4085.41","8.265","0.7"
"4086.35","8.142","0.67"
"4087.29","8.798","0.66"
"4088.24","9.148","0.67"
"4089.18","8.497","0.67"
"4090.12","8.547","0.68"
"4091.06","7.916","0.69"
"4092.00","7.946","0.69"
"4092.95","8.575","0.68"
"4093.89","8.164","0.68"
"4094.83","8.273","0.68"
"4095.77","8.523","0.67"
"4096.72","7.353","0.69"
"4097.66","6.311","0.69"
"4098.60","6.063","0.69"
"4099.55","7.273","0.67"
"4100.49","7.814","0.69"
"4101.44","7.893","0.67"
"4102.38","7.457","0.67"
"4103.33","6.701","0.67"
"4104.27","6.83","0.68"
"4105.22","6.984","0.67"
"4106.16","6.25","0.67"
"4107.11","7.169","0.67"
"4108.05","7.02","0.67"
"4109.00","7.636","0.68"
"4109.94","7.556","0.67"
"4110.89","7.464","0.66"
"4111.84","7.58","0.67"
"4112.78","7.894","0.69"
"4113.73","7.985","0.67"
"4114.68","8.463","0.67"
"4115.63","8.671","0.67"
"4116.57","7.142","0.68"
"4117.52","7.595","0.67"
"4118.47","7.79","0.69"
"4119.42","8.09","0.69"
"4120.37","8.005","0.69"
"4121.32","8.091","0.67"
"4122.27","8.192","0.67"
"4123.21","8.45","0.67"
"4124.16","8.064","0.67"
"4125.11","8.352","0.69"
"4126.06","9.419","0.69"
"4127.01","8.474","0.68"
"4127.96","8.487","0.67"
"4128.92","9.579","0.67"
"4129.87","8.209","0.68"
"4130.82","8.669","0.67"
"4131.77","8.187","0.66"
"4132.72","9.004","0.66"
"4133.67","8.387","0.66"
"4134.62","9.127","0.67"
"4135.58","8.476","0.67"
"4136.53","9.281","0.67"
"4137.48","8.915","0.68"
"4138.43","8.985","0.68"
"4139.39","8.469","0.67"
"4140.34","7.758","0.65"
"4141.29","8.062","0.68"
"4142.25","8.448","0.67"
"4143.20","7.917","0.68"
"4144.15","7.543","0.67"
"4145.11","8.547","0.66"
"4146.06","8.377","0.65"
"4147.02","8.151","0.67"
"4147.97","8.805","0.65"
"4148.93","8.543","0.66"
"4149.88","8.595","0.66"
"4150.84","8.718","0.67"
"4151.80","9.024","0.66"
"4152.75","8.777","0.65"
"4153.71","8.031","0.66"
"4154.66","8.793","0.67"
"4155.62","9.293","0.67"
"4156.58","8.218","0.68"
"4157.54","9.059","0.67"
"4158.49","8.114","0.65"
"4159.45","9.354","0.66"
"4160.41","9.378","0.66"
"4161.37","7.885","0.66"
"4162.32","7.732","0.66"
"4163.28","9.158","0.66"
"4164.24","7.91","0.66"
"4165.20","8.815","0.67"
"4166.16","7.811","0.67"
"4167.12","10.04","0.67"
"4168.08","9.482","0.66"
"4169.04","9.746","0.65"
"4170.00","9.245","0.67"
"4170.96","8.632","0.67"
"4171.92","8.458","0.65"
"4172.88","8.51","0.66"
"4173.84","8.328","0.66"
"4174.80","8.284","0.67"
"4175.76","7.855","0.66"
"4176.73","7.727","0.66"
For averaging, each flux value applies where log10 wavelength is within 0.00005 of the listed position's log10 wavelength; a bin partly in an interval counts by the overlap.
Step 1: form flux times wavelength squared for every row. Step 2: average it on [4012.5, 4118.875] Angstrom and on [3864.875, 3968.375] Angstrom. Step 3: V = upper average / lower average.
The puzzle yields 1.3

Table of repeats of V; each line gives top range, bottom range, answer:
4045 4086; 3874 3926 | 1.26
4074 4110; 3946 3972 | 1.24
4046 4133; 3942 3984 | 1.26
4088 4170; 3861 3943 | 1.27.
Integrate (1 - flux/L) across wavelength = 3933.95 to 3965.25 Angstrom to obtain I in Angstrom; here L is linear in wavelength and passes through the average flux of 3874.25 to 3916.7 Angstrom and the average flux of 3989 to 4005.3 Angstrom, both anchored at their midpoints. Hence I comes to 2.8 Angstrom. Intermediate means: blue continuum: 7.1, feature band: 7.14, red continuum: 8.46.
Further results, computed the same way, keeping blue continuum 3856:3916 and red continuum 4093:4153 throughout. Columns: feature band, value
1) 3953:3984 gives 4.0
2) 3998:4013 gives -2.4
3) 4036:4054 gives -2.7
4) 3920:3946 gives 1.2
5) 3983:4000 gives -1.5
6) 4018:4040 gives -3.1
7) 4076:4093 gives -1.1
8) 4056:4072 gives -0.9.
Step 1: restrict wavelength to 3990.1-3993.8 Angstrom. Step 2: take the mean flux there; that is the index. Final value 8.17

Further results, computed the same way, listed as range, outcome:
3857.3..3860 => 7.42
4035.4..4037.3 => 8.44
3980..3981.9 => 7.96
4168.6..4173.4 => 8.91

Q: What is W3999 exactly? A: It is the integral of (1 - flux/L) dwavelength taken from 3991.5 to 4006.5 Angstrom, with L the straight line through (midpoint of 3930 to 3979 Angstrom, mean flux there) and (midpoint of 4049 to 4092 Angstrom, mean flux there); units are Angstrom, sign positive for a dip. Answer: -2.49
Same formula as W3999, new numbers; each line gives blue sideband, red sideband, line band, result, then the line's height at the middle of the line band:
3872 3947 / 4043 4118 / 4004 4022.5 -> -3.0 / 7.78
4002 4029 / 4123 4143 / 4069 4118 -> 4.8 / 8.75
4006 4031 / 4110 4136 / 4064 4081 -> 0.8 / 8.66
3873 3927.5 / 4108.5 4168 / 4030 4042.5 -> -1.1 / 7.96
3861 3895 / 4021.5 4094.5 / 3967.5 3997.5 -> 2.0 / 7.91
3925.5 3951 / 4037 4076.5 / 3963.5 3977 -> 3.5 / 7.44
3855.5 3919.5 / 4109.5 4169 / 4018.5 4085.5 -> -4.8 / 8.08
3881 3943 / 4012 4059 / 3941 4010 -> 4.3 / 8.06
